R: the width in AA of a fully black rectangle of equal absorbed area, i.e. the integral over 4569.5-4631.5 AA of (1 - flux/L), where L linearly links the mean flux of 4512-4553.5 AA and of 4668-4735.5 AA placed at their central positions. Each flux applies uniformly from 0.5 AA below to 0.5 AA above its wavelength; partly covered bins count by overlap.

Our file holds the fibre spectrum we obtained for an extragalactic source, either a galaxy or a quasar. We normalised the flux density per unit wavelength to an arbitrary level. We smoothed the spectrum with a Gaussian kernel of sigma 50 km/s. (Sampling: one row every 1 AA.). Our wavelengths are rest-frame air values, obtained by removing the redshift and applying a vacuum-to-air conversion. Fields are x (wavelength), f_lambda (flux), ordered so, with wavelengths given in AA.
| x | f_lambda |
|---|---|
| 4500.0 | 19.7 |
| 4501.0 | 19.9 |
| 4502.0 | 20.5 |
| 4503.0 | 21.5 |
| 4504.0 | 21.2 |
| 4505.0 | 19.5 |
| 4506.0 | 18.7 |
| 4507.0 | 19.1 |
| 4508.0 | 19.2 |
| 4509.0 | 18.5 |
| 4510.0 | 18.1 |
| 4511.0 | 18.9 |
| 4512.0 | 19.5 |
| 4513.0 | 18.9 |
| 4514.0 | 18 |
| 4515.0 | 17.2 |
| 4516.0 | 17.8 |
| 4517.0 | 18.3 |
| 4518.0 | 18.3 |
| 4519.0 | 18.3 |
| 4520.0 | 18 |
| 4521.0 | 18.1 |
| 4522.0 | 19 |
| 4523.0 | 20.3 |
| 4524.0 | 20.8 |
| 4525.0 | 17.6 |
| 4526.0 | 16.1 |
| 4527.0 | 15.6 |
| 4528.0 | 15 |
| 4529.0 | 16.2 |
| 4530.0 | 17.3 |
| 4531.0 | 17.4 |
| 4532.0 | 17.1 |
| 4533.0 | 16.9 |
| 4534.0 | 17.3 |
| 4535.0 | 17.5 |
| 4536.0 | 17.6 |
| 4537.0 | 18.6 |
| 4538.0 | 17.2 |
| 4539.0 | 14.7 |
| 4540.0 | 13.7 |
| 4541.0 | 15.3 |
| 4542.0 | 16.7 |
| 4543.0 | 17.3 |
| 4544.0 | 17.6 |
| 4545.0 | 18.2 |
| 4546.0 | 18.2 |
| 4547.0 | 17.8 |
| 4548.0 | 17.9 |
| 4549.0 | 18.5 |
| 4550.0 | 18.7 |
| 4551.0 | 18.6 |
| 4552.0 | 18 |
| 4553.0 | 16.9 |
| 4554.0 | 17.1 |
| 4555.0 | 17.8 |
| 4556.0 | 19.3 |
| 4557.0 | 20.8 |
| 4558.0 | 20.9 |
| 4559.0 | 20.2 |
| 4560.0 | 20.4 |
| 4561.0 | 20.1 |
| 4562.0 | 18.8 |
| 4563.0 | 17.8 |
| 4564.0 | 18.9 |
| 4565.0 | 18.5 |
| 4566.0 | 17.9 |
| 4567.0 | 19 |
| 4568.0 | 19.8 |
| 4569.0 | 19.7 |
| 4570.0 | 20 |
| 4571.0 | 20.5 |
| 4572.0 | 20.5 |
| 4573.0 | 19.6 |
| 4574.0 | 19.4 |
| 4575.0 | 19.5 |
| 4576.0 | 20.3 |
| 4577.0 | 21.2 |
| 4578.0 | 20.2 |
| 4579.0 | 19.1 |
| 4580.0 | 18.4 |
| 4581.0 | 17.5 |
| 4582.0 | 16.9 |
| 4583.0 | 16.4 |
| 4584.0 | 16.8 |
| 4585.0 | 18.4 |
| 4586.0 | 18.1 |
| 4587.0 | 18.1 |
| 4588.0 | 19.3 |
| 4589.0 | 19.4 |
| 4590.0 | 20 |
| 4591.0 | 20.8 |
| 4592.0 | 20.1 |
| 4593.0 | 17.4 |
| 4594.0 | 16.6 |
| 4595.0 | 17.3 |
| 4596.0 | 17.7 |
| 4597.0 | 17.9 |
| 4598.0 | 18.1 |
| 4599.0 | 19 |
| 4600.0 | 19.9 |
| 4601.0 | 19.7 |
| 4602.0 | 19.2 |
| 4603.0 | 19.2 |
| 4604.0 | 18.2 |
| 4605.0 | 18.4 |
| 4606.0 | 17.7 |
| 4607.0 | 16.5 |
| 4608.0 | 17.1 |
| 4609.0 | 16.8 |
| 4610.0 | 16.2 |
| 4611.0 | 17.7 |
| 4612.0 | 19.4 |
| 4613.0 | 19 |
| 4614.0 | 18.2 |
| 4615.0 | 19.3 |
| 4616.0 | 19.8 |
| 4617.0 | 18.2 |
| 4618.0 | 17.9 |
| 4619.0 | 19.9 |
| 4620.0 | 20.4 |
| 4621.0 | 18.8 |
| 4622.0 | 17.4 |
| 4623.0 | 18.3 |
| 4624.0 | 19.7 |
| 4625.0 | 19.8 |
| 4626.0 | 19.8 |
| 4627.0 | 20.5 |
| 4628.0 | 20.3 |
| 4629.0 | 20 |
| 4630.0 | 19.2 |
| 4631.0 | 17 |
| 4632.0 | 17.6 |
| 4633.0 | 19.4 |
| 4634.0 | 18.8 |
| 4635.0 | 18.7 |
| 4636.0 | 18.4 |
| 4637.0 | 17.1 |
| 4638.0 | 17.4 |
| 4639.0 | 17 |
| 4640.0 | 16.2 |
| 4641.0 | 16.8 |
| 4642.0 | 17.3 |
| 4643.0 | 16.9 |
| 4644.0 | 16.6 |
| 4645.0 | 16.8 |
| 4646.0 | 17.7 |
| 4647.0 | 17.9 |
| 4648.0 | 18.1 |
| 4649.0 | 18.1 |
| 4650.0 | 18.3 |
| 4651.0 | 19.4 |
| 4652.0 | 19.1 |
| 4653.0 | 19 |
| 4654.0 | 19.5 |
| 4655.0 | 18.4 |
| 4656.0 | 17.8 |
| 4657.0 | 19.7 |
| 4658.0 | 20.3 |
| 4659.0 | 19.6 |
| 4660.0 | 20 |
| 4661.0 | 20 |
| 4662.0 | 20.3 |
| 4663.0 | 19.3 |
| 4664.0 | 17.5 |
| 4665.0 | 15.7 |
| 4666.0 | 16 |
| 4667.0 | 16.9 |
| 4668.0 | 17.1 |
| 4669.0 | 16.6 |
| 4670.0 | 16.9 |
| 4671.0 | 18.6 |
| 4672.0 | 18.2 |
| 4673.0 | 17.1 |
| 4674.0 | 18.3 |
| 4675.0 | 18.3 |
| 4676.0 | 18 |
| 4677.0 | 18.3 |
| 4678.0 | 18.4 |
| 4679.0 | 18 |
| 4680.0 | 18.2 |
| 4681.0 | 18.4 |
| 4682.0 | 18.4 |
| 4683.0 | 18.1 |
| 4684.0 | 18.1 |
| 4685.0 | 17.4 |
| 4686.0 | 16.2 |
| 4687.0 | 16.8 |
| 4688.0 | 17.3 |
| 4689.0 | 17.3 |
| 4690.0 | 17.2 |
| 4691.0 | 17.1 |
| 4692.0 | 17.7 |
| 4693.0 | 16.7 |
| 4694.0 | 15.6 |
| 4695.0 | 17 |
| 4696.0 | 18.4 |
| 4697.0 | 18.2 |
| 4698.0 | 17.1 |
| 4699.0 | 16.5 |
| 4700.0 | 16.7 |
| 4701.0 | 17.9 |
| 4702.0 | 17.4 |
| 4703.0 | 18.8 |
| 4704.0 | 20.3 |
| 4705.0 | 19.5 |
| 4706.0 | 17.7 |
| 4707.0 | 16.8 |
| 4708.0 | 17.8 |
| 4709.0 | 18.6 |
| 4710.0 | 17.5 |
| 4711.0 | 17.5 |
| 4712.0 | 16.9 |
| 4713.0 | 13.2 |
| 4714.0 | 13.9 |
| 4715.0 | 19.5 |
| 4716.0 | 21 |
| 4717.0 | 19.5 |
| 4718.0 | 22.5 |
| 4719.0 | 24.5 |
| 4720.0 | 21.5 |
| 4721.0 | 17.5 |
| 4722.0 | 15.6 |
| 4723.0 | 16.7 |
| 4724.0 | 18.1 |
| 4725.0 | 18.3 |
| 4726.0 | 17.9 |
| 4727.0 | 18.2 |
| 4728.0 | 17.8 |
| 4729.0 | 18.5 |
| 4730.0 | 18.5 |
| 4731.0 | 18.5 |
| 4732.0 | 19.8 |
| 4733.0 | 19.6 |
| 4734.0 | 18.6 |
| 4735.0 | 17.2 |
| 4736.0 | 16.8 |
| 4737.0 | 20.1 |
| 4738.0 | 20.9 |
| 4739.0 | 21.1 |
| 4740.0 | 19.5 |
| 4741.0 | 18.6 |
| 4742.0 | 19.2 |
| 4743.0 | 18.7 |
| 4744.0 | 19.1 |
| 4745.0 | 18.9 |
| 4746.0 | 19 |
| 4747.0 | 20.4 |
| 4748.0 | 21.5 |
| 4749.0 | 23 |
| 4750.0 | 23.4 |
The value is -3.7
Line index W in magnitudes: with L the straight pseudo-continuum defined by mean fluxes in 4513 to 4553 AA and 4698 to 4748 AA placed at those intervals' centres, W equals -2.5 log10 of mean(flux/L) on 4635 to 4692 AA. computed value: 0.02 mag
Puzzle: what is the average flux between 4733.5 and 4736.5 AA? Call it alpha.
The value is 17.5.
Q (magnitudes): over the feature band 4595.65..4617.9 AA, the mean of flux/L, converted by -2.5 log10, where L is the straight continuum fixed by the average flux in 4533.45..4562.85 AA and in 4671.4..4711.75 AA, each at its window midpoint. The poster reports -0.03 mag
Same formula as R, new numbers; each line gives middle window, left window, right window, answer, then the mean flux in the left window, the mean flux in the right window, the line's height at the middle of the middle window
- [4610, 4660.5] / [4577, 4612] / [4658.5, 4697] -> -1.4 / 18.3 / 17.8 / 18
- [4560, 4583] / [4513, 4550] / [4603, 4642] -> -1.7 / 17.5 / 18.4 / 17.9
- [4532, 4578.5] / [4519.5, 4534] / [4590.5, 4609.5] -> -1.7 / 17.5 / 18.3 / 17.8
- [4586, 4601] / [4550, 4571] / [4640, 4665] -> 0.1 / 19.1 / 18.4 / 18.8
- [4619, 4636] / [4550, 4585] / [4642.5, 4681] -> -0.6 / 19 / 18.2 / 18.5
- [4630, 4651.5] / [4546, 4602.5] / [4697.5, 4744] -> 1.1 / 18.9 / 18.4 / 18.7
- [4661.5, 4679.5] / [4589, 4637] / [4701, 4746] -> 0.8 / 18.7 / 18.6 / 18.6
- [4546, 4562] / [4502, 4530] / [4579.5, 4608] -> -0.4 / 18.4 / 18.3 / 18.4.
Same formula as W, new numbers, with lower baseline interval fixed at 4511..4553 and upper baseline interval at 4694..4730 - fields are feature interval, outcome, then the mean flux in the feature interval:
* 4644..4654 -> -0.02 mag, 18.2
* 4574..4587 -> -0.05 mag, 18.6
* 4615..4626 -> -0.07 mag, 19.1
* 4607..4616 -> -0.01 mag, 18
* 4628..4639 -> -0.03 mag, 18.4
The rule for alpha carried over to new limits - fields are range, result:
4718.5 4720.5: 23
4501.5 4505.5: 20.7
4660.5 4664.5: 19.3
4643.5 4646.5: 17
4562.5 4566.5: 18.3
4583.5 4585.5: 17.6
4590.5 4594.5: 18.7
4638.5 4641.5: 16.7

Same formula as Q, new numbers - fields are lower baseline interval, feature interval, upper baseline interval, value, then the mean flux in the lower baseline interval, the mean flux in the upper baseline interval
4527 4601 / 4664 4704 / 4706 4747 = 0.06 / 18.3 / 18.6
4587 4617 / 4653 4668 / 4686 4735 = -0.02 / 18.5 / 18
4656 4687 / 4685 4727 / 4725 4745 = 0.04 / 18.1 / 18.9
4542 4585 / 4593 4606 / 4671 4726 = 0.01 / 18.8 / 17.9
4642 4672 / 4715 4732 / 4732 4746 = -0.01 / 18.2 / 19.1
